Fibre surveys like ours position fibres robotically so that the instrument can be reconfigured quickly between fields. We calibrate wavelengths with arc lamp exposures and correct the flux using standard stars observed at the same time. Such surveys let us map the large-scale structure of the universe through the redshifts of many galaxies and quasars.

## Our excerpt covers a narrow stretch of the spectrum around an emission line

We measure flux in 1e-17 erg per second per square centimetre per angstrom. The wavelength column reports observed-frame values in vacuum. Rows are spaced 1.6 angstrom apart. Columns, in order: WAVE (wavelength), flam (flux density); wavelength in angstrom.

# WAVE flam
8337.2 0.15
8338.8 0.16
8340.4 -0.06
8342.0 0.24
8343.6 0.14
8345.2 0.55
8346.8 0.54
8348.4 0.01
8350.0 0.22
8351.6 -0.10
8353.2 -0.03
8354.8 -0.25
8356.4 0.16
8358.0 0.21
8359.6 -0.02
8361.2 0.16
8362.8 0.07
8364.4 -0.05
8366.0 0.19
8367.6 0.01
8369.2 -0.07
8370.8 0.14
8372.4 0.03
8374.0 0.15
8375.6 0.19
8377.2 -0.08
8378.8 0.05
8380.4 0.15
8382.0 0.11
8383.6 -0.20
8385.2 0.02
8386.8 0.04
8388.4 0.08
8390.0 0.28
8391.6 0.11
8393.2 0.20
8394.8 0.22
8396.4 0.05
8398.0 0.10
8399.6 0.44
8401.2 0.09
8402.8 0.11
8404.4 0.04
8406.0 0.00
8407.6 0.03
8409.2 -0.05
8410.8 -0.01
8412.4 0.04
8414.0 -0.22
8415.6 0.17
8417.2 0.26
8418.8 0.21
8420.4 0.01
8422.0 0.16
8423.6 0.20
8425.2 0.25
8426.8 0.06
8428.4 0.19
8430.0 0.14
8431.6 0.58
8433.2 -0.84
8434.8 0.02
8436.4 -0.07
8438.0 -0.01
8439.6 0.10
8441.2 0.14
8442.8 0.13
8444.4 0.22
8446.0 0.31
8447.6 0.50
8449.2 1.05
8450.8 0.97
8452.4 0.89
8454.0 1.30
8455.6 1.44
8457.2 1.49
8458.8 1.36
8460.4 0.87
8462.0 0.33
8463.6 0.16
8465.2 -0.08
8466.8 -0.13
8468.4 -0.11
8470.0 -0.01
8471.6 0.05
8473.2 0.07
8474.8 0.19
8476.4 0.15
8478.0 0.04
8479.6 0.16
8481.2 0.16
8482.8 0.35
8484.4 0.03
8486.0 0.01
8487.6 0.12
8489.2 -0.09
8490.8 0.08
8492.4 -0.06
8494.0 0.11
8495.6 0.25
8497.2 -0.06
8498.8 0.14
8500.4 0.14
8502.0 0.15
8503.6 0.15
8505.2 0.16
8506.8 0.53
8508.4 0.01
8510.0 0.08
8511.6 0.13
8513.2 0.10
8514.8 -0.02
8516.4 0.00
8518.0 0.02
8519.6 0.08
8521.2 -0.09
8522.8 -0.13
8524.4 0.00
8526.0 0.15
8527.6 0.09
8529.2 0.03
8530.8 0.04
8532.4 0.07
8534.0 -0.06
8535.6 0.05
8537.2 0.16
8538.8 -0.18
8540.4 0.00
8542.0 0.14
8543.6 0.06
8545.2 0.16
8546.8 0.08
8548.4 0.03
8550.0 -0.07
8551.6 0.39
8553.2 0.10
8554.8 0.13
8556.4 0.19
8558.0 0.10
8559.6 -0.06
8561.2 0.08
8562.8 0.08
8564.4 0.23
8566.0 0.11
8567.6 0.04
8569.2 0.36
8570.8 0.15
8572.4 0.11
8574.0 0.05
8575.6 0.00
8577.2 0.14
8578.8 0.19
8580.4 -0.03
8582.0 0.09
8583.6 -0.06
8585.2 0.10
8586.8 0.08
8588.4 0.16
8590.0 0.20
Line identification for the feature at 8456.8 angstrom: [O II] 3727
